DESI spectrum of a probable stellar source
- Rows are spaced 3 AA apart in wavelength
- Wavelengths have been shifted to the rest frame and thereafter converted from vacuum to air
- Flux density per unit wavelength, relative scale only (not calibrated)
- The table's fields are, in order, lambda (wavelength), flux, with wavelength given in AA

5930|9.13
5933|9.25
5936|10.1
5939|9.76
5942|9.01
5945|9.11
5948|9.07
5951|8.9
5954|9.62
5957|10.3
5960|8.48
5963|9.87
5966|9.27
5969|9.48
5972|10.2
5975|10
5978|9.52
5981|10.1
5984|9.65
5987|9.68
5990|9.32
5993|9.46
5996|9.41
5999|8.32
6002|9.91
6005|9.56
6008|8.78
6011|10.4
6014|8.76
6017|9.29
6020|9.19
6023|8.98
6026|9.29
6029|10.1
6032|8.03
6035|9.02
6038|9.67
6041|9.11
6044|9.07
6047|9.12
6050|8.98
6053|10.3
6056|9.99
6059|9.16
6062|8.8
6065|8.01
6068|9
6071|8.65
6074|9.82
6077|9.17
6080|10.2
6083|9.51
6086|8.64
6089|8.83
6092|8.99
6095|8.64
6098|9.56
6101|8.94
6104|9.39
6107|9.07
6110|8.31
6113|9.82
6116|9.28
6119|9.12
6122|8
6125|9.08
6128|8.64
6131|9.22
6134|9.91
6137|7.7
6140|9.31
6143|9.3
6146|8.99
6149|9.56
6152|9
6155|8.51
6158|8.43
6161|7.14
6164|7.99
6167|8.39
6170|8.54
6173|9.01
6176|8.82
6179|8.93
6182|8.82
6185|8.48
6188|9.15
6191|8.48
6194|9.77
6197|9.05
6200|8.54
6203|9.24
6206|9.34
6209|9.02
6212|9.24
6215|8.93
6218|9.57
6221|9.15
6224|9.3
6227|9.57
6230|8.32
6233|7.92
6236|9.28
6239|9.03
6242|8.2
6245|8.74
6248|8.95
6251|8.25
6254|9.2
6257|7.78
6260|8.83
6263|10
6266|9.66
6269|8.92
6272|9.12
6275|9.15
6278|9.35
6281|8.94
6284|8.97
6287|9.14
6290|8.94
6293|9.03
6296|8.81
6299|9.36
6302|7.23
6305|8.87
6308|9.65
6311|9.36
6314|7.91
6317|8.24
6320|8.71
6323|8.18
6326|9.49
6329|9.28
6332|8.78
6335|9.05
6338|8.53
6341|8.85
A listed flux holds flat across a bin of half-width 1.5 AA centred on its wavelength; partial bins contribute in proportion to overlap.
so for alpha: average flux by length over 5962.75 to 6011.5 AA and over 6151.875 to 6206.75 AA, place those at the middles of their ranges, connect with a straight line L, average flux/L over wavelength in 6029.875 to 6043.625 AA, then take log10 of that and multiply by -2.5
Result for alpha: 0.04 mag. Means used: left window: 9.56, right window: 8.7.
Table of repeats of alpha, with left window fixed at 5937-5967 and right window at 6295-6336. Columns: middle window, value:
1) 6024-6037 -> 0.012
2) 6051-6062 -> -0.052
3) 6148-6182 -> 0.055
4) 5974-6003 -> -0.026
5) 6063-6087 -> 0.003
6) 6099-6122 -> 0.004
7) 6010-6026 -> -0.005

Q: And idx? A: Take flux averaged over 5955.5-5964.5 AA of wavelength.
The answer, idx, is 9.55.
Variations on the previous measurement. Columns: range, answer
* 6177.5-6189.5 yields 8.85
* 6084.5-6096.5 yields 8.78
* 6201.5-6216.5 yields 9.15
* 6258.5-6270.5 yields 9.35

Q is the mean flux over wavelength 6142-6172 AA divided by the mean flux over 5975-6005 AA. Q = 0.90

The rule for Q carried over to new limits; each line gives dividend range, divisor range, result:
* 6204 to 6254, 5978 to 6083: 0.96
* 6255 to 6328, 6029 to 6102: 0.97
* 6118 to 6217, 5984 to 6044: 0.95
